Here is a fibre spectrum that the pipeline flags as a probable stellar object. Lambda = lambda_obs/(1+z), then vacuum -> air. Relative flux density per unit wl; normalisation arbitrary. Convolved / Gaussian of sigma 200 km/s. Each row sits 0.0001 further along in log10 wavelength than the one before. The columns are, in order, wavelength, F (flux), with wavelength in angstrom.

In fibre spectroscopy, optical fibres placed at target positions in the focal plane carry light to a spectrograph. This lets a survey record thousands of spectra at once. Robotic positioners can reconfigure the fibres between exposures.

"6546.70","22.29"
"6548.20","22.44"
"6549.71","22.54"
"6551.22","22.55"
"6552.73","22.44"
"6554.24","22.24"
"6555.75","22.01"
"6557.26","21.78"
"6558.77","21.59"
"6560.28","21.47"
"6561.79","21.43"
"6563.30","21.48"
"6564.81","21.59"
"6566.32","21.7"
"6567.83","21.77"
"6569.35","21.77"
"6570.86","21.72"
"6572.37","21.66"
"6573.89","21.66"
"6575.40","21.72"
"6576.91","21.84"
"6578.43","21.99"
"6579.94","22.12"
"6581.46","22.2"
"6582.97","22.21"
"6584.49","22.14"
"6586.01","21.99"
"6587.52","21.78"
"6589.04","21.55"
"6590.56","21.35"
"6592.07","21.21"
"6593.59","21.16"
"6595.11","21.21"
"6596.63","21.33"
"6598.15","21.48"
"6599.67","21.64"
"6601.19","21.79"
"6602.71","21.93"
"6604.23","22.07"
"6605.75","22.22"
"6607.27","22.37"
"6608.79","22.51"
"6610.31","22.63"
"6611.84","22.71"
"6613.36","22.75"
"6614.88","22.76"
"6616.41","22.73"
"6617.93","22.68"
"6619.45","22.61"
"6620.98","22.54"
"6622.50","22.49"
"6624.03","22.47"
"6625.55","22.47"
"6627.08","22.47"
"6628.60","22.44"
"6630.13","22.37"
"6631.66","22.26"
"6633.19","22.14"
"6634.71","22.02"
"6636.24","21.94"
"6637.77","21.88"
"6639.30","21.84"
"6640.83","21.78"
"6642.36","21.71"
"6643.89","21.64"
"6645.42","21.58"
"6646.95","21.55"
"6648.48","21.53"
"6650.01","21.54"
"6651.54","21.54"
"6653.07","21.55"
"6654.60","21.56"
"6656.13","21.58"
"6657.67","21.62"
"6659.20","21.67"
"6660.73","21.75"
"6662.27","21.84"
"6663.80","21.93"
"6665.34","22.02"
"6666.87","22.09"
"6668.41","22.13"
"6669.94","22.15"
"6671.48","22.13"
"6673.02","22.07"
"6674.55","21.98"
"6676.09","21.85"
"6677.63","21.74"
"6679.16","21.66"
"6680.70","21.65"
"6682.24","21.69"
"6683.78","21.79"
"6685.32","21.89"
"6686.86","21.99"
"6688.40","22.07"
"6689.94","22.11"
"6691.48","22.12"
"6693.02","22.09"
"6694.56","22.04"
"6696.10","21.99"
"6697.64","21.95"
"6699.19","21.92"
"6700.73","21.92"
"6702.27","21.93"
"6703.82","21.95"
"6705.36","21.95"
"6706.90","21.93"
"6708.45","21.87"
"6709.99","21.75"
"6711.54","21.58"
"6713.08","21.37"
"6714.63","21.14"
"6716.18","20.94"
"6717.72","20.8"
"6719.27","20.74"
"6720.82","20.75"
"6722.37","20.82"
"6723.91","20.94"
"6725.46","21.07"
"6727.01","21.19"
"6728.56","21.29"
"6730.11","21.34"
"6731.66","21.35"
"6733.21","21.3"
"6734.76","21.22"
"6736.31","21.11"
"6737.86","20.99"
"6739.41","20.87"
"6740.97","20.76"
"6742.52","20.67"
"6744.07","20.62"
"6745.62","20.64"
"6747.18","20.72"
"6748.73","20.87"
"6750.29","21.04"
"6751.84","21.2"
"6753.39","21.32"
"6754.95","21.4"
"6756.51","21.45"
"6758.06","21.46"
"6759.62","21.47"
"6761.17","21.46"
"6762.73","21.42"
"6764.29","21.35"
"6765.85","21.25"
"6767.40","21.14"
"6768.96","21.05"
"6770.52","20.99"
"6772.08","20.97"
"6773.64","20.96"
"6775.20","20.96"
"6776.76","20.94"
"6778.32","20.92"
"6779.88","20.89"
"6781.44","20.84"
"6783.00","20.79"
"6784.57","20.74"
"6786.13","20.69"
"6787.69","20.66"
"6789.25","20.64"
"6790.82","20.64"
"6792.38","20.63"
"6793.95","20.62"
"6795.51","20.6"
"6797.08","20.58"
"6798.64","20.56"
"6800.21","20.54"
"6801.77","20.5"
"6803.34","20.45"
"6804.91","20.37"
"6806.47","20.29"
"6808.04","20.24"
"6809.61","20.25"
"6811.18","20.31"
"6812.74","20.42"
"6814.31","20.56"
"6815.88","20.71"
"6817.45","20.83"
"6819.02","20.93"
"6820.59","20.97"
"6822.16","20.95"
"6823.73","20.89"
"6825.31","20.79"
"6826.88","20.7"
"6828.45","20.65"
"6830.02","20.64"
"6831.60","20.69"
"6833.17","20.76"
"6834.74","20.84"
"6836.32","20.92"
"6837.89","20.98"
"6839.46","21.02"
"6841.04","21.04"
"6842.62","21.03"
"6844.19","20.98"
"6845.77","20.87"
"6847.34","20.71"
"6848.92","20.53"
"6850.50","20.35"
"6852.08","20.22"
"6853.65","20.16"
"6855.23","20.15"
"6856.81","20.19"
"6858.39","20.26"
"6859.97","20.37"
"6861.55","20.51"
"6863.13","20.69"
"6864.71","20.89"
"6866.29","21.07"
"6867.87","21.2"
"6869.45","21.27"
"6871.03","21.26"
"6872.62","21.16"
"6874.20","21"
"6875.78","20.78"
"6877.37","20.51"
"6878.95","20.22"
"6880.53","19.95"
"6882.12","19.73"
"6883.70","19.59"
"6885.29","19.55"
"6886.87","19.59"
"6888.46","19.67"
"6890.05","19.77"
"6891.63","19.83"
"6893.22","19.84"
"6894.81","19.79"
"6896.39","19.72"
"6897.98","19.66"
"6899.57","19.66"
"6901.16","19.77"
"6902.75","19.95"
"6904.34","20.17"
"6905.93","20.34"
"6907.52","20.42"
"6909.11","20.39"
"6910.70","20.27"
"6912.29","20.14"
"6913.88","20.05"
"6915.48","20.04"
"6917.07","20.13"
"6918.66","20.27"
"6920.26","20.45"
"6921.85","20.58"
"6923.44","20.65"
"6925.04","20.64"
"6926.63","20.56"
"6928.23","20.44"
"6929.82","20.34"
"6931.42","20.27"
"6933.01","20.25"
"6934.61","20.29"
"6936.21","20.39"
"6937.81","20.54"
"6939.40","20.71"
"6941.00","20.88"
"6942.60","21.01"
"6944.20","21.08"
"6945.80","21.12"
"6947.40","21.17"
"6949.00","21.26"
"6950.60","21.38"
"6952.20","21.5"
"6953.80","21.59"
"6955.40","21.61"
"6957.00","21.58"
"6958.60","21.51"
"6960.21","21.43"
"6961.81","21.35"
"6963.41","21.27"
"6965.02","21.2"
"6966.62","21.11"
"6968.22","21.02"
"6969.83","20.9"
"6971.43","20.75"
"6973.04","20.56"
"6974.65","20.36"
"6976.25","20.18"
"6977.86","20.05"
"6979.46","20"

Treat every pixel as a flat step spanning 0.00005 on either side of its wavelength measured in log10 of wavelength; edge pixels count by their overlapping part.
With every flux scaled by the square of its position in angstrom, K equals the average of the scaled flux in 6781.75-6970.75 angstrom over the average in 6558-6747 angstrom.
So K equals 1.01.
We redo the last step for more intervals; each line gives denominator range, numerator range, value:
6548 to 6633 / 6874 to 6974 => 1.03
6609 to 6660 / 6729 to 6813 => 0.98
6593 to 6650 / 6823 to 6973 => 1.01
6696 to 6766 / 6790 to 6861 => 1.00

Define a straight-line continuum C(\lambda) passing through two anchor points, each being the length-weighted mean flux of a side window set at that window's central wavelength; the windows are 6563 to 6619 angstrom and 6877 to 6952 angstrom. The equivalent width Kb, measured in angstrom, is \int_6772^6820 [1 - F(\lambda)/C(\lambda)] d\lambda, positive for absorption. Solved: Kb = 0.58 angstrom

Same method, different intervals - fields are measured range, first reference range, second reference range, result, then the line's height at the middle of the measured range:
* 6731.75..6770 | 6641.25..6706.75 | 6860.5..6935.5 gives 0.3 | 21.3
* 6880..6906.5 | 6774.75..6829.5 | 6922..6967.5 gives 1.3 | 20.9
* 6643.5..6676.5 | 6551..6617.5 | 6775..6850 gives -0.4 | 21.5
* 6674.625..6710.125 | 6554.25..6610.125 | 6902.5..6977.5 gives -0.8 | 21.5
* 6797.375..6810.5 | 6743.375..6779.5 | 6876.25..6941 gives 0.3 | 20.8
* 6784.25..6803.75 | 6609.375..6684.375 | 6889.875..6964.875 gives 0.6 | 21.3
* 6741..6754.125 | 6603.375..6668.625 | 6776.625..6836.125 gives 0.2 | 21.2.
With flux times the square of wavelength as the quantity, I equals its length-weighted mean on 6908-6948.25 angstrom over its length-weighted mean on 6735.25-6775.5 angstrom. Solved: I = 1.0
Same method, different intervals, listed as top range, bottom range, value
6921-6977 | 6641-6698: 1.04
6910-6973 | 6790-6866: 1.04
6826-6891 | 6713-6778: 1.01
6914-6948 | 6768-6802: 1.03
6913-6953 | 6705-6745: 1.04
